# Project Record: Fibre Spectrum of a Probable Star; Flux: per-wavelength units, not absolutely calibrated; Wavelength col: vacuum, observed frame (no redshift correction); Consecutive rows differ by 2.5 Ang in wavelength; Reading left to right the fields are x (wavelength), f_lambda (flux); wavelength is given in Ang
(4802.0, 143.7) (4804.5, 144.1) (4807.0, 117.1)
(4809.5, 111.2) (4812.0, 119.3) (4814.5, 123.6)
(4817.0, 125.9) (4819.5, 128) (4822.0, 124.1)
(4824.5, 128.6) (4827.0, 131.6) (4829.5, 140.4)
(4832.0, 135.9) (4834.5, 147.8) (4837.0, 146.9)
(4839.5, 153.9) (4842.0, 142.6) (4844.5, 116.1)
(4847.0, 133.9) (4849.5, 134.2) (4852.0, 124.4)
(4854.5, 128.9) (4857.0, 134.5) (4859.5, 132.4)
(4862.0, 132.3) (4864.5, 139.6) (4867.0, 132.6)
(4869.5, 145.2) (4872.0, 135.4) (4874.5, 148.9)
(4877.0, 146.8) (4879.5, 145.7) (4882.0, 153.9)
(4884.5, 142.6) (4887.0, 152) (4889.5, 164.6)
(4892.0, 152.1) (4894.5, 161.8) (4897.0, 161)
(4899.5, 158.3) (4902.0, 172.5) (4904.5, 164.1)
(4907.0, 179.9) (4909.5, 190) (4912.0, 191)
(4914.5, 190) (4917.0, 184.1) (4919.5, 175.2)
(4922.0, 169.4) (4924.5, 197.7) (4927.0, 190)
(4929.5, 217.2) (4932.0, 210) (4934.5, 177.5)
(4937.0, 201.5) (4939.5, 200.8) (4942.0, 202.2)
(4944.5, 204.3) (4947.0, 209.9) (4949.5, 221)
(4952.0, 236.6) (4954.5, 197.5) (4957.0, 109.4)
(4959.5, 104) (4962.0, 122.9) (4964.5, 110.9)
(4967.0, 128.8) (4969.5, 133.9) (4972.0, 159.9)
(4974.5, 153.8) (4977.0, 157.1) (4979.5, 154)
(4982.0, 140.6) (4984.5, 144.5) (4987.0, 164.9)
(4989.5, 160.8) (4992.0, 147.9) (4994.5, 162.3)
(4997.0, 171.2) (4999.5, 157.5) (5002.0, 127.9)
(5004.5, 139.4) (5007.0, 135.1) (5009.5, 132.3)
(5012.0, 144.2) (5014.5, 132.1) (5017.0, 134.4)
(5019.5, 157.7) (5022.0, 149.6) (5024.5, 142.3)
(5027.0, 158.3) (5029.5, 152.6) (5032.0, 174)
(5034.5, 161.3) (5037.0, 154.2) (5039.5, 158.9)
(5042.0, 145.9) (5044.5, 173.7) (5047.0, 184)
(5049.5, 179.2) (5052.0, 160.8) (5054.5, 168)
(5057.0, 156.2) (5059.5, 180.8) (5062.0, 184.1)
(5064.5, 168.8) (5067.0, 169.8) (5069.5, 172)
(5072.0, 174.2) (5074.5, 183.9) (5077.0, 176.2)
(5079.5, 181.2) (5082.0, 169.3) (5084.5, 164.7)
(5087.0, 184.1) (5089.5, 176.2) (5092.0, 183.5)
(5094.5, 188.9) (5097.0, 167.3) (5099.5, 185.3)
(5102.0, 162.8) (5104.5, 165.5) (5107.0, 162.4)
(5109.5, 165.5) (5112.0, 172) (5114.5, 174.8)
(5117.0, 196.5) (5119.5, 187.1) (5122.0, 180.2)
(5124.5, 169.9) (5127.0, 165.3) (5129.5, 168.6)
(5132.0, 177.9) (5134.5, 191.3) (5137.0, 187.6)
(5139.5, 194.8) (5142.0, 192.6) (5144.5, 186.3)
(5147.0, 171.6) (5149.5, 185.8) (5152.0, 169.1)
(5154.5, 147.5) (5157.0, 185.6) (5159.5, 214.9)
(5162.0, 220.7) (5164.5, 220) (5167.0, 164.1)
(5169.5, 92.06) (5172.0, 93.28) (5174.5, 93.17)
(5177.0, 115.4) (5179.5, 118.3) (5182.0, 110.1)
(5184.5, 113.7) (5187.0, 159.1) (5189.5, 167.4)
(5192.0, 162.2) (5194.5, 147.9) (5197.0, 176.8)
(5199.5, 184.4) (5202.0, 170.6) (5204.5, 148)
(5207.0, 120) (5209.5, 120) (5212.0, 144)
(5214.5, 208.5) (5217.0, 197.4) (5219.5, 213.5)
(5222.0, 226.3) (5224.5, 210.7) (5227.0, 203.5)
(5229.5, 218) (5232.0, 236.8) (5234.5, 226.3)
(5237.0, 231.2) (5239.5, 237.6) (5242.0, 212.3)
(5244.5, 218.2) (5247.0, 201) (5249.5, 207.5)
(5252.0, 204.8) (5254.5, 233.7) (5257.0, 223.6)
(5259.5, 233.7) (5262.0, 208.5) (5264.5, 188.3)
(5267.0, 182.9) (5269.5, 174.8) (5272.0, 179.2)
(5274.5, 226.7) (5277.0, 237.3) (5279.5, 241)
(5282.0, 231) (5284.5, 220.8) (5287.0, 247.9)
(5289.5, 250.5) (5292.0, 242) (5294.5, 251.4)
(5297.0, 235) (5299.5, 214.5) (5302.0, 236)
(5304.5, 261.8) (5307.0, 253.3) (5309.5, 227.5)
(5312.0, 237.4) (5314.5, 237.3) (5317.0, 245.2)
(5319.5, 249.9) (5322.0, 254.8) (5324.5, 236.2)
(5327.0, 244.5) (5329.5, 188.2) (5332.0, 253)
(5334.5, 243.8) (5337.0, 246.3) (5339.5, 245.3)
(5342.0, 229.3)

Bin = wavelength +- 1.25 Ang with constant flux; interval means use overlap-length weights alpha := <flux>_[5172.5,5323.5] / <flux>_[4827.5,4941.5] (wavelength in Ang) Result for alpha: 1.27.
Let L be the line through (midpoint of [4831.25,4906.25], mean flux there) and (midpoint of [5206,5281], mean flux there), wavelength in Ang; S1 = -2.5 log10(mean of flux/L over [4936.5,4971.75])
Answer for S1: -0.071 mag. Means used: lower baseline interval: 145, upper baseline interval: 206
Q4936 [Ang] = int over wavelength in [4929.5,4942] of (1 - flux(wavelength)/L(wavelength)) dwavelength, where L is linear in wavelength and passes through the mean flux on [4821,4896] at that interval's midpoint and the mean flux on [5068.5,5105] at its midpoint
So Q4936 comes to -3.9 Ang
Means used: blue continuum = 140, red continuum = 176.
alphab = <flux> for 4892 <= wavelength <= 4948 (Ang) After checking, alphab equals 186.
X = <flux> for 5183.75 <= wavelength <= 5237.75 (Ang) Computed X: 181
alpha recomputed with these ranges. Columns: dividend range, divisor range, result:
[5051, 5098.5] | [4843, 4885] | 1.27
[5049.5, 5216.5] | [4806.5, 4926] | 1.13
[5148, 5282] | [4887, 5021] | 1.11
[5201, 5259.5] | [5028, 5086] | 1.19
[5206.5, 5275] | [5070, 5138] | 1.16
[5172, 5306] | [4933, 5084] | 1.21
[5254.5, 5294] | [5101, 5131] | 1.28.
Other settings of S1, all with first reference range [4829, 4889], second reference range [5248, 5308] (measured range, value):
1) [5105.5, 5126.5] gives 0.095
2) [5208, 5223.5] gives 0.151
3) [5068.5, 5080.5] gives 0.034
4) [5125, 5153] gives 0.089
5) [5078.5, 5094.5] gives 0.049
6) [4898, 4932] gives -0.213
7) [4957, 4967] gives 0.370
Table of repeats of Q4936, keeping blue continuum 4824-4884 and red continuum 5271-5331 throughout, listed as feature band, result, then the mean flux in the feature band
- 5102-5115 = 1.78 Ang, 167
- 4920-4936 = -3.99 Ang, 193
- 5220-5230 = 0.22 Ang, 214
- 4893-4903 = -1.02 Ang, 163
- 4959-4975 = 3.16 Ang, 131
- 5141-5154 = 1.50 Ang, 179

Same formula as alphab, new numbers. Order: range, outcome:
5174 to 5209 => 143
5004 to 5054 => 154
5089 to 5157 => 177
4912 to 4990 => 172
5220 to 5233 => 218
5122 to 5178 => 169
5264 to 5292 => 218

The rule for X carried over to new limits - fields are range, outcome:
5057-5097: 176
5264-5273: 181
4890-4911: 168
